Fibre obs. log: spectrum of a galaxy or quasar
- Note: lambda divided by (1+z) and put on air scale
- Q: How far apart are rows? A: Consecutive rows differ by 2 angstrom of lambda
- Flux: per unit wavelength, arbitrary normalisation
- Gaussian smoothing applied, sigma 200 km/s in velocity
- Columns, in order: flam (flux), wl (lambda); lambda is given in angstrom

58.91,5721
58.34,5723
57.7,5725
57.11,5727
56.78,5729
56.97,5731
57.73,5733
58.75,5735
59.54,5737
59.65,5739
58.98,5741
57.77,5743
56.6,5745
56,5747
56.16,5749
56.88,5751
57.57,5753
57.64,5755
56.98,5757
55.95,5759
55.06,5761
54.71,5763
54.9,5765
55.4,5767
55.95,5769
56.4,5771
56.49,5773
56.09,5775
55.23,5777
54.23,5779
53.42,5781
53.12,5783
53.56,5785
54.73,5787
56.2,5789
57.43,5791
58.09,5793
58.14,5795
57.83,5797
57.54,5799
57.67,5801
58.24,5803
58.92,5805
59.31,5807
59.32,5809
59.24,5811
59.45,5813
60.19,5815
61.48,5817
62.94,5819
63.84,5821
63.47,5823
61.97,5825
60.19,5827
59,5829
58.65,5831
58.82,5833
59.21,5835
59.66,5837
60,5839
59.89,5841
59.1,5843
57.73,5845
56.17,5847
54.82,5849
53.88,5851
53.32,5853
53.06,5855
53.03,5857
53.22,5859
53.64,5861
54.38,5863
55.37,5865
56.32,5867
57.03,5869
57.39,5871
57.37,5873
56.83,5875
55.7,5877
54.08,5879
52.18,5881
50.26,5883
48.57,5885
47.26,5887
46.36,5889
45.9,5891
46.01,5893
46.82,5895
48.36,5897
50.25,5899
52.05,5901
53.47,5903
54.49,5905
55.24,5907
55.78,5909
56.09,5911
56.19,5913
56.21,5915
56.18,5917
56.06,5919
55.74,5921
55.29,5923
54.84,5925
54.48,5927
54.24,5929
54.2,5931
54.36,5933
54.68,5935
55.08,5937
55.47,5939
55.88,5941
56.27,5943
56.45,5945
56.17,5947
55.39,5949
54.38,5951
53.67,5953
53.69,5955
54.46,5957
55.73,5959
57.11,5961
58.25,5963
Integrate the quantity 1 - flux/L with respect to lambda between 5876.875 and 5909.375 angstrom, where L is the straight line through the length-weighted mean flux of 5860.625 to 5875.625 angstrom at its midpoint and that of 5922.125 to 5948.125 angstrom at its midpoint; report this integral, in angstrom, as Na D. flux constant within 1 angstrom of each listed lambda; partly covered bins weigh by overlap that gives 3.1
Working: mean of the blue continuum 56.1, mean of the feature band 50.5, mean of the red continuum 55.2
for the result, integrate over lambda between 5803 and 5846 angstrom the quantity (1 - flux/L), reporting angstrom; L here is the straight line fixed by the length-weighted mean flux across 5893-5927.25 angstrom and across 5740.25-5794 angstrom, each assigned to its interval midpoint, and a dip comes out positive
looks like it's -3.9 angstrom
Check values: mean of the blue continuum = 56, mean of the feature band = 60.1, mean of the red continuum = 53.7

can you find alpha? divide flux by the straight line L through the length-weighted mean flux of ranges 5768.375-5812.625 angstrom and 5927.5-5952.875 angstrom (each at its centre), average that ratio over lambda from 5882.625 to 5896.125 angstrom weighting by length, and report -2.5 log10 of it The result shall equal 0.180 mag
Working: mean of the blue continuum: 56.7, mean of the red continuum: 55.1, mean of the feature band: 47.2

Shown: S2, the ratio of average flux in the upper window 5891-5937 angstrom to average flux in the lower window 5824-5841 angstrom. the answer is 0.90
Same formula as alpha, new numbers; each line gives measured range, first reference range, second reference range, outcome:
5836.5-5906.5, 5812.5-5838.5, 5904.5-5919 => 0.09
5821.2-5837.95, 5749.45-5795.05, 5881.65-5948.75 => -0.10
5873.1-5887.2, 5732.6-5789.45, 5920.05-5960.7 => 0.05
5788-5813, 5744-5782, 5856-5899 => -0.07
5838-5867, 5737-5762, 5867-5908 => -0.05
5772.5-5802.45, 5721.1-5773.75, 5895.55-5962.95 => 0.01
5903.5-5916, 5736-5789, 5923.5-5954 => -0.01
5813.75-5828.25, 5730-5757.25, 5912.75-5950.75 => -0.09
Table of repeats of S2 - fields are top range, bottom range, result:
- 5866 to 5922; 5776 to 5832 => 0.91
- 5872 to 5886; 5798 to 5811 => 0.91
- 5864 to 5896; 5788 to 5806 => 0.90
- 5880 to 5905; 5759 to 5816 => 0.87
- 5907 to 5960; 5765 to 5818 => 0.97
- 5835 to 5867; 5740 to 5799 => 1.00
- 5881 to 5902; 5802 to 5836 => 0.80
